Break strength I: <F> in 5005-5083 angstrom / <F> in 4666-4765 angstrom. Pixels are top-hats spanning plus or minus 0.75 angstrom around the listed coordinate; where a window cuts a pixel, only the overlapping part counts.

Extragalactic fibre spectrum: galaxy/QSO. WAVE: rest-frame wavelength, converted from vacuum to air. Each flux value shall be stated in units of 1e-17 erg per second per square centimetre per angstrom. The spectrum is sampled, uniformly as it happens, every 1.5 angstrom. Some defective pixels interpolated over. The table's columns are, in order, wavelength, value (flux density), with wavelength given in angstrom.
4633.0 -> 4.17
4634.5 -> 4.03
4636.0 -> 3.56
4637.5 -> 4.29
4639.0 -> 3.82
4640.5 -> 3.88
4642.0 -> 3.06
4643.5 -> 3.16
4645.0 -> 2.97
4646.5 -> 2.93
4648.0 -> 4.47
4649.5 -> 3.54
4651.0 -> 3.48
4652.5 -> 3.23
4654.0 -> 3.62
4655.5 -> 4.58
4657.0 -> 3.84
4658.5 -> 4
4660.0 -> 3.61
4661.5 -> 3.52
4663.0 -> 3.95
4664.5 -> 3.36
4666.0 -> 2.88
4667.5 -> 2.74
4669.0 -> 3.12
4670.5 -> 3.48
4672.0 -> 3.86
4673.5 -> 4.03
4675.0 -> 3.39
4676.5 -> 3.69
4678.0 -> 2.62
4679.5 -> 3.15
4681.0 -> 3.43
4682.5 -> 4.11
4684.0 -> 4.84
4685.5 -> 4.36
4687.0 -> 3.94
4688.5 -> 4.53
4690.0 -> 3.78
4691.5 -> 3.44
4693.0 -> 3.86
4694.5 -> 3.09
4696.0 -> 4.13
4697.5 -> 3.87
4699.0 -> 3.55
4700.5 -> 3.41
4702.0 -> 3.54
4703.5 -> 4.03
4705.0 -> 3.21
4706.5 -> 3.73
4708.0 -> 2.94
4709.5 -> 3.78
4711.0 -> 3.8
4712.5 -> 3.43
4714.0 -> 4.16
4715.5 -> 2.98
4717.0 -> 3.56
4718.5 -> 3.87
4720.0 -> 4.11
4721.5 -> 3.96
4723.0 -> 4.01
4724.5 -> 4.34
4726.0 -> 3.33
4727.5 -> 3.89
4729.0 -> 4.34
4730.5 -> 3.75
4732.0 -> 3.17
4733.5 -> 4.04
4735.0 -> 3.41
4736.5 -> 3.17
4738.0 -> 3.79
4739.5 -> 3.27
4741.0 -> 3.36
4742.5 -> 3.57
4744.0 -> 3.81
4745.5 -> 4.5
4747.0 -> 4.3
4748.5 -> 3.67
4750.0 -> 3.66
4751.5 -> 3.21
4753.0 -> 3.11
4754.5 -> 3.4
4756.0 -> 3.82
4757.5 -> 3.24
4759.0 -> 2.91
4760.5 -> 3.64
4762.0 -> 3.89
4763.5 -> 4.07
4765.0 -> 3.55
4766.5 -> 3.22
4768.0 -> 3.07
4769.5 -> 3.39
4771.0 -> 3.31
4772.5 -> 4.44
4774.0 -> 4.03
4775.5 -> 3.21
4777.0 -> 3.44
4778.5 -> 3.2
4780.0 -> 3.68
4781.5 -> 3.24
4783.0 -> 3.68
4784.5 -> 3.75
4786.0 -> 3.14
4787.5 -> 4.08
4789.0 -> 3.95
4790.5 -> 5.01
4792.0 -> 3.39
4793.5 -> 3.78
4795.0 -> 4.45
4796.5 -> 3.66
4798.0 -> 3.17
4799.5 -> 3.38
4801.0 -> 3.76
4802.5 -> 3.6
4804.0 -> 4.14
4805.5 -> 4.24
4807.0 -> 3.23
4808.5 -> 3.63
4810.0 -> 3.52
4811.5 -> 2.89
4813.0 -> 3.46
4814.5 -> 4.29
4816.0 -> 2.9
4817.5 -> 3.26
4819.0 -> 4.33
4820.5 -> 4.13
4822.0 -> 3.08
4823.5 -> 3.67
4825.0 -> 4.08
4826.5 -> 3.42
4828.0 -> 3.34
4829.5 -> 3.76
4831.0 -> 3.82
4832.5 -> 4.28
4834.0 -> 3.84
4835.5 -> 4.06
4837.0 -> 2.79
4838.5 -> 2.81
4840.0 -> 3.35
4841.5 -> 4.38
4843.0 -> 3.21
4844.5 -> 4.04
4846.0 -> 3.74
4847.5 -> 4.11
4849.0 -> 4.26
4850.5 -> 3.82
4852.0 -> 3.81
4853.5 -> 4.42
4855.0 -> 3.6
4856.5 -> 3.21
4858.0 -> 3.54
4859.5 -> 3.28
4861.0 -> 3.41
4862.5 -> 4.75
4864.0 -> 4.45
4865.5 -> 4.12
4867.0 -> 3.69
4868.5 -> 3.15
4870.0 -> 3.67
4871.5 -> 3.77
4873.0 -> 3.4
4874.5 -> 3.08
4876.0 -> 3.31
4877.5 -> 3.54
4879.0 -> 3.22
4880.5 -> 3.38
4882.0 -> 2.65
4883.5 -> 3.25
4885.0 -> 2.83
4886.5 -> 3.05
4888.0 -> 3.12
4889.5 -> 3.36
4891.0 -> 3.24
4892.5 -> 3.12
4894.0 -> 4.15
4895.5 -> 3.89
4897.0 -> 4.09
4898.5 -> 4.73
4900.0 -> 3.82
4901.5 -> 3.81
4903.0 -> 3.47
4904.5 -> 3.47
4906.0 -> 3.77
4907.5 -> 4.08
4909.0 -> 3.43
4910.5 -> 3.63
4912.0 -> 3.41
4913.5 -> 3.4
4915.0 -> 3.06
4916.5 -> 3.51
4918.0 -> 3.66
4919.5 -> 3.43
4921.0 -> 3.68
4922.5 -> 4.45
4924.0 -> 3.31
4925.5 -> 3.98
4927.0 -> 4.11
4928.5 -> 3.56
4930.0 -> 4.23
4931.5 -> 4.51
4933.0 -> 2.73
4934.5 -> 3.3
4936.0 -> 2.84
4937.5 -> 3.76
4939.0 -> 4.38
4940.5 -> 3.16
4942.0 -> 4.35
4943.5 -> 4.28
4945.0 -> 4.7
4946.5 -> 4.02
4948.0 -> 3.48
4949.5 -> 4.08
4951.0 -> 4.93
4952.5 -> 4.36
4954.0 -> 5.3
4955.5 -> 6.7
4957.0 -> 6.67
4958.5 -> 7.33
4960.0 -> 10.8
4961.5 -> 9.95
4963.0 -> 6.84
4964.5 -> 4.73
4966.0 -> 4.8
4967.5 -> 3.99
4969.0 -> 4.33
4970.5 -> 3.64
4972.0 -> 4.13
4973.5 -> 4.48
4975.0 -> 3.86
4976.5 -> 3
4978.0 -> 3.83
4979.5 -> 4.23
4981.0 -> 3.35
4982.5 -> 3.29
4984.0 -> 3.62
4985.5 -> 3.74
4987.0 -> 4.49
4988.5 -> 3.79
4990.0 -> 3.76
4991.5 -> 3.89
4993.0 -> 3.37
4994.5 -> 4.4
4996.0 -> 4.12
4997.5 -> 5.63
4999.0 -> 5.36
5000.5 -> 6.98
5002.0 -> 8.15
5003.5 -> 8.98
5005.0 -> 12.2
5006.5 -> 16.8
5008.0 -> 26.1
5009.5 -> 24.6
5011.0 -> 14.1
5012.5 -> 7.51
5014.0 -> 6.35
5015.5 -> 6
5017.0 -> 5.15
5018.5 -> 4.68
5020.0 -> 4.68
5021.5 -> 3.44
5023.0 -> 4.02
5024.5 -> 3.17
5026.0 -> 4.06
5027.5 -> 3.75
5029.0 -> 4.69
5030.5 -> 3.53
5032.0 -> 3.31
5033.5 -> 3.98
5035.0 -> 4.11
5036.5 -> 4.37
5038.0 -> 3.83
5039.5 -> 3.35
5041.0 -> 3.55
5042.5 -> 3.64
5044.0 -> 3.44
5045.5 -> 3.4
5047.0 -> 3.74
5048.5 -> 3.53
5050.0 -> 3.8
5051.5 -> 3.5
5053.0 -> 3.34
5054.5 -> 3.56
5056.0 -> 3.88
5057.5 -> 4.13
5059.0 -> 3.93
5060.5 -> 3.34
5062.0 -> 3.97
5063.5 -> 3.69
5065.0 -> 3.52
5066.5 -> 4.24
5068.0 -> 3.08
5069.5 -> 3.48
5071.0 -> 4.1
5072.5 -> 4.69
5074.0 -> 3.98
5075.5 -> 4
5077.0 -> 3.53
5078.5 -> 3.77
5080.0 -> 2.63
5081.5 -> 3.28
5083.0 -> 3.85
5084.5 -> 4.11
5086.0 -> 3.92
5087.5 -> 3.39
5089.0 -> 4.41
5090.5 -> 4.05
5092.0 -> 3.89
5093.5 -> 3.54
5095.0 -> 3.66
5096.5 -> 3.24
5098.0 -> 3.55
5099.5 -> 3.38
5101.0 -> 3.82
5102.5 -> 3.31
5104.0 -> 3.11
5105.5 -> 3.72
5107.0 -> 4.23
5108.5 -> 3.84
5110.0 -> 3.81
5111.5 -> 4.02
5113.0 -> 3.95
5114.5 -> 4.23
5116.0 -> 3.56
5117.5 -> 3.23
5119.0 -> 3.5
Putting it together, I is 1.5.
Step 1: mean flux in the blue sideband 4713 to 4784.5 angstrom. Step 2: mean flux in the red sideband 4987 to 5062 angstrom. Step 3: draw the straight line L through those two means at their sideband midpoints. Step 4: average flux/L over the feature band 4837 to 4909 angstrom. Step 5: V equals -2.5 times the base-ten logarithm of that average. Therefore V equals 0.26 mag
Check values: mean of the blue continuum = 3.63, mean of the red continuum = 5.82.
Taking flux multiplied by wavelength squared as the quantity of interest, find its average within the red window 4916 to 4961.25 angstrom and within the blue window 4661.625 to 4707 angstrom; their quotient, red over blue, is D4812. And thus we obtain 1.38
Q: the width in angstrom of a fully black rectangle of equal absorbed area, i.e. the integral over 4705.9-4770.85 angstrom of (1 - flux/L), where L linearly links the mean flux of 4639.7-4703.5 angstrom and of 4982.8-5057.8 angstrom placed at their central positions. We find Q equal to 6.6 angstrom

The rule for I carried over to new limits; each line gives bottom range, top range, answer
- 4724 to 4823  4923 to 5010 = 1.56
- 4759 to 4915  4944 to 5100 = 1.39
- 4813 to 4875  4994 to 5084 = 1.47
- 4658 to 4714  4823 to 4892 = 0.99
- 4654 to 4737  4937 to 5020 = 1.70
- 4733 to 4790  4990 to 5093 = 1.47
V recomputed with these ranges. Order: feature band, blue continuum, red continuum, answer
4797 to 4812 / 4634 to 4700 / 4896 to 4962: 0.127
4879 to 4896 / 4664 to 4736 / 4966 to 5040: 0.476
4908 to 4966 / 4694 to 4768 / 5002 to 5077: 0.108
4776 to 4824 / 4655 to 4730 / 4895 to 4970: 0.101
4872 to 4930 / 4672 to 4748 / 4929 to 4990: 0.230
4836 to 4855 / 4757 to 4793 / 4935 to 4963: 0.155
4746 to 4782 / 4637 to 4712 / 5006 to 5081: 0.140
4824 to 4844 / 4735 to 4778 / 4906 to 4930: -0.005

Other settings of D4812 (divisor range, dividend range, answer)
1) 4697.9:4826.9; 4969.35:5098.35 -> 1.51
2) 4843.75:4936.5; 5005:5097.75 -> 1.48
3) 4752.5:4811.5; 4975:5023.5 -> 2.10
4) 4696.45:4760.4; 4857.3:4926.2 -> 1.05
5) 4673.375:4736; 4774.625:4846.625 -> 1.03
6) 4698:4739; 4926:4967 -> 1.48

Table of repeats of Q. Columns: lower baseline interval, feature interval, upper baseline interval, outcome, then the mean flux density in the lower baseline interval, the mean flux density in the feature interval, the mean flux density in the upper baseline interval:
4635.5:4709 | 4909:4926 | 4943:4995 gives 3.6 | 3.63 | 3.58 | 4.75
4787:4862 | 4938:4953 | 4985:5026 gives 5.1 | 3.71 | 4.16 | 7.57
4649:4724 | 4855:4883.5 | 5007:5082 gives 5.6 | 3.67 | 3.53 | 5.08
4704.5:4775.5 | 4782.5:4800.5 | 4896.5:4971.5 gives 0.3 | 3.64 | 3.79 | 4.4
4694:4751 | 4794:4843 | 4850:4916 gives -0.2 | 3.7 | 3.64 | 3.58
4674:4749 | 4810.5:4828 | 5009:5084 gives 1.7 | 3.72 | 3.58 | 4.52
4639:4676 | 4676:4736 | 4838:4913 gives -2.9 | 3.54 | 3.73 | 3.62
